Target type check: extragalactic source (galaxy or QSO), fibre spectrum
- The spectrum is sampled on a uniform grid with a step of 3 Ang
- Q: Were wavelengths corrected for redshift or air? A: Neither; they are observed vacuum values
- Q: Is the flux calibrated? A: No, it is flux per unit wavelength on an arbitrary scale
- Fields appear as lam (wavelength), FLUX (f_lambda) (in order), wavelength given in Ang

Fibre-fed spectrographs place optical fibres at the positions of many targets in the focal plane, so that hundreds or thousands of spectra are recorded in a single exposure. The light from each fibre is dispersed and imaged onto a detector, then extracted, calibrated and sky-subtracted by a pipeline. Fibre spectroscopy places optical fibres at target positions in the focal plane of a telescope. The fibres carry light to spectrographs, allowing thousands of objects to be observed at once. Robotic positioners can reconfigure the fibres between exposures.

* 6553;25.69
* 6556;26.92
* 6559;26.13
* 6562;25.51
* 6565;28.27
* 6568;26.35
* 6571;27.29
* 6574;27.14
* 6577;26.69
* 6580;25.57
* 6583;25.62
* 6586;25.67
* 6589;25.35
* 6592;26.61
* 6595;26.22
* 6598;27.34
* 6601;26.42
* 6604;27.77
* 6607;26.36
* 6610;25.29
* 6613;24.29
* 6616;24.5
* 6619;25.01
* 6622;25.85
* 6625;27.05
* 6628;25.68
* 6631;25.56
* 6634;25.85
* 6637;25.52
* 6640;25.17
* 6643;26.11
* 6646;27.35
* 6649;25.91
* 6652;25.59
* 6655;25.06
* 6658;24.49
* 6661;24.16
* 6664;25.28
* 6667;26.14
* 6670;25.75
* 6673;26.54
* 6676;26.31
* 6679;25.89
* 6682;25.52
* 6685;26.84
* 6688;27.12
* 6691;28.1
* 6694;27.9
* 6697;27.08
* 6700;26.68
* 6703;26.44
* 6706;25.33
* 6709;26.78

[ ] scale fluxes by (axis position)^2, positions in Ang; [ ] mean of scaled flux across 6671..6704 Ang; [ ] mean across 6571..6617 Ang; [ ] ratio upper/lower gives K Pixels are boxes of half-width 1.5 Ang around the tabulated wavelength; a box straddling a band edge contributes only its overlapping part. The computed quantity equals 1.05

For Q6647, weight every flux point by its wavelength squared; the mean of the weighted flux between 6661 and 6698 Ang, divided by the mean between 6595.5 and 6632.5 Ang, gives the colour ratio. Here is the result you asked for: 1.0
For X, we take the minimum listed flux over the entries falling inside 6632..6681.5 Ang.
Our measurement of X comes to 24.16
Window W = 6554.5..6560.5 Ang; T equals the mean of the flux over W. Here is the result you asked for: 26.5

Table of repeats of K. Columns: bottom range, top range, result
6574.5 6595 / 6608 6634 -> 0.99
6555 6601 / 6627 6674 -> 0.99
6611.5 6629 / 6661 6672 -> 1.02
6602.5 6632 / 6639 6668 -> 1.00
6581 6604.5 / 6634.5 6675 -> 0.99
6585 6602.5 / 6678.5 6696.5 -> 1.06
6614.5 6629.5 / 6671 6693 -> 1.06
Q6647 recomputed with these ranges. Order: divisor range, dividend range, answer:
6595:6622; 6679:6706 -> 1.06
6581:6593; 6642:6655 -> 1.03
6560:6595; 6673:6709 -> 1.05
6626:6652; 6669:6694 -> 1.04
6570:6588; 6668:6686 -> 1.02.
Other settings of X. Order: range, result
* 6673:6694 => 25.52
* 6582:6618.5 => 24.29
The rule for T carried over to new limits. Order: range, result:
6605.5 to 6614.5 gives 25.3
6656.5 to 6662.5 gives 24.3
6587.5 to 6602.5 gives 26.4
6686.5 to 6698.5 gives 27.6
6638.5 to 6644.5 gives 25.6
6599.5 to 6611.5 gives 26.5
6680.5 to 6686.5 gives 26.2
